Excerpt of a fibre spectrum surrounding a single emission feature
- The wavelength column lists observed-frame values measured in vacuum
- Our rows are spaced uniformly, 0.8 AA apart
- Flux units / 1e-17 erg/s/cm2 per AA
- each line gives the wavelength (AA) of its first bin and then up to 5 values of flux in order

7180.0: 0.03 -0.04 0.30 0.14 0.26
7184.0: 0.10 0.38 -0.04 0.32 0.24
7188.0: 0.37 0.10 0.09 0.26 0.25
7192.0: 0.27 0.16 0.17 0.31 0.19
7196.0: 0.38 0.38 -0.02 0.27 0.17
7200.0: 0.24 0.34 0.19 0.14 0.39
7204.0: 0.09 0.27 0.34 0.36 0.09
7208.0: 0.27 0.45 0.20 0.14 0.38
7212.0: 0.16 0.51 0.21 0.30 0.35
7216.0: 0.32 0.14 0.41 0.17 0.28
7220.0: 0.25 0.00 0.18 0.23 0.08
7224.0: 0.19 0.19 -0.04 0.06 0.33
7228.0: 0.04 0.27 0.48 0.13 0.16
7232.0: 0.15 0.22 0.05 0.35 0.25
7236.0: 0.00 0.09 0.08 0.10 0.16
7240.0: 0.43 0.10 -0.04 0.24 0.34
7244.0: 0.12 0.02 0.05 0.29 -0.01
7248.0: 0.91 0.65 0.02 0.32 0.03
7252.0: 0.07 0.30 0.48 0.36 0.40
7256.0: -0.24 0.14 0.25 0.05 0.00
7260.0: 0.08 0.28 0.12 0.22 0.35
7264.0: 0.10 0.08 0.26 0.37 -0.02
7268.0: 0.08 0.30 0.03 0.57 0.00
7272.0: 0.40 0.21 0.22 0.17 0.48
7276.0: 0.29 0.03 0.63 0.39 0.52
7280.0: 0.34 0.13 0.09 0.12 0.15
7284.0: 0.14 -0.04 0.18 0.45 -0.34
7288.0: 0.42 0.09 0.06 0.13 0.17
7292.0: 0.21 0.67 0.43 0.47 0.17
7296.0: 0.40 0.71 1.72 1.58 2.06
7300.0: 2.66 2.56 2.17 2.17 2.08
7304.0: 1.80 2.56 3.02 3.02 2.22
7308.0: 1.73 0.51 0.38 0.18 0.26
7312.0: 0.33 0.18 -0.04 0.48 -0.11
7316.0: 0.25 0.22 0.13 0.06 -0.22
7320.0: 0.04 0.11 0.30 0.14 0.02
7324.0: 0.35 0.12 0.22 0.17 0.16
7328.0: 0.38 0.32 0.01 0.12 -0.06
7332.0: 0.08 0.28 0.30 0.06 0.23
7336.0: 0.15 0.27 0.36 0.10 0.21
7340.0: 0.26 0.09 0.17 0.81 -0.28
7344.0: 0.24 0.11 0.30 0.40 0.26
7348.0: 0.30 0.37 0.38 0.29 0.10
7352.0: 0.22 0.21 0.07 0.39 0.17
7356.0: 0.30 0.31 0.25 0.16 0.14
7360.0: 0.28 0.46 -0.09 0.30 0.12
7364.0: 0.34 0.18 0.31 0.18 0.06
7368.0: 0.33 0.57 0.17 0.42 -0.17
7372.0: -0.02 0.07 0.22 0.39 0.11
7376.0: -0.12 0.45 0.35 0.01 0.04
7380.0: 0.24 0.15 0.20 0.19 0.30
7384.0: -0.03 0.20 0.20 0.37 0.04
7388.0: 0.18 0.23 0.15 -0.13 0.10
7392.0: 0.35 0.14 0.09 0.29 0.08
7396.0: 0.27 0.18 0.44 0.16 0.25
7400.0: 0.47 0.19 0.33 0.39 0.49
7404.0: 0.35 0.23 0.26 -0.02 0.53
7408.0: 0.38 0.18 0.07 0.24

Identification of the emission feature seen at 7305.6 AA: [O II]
